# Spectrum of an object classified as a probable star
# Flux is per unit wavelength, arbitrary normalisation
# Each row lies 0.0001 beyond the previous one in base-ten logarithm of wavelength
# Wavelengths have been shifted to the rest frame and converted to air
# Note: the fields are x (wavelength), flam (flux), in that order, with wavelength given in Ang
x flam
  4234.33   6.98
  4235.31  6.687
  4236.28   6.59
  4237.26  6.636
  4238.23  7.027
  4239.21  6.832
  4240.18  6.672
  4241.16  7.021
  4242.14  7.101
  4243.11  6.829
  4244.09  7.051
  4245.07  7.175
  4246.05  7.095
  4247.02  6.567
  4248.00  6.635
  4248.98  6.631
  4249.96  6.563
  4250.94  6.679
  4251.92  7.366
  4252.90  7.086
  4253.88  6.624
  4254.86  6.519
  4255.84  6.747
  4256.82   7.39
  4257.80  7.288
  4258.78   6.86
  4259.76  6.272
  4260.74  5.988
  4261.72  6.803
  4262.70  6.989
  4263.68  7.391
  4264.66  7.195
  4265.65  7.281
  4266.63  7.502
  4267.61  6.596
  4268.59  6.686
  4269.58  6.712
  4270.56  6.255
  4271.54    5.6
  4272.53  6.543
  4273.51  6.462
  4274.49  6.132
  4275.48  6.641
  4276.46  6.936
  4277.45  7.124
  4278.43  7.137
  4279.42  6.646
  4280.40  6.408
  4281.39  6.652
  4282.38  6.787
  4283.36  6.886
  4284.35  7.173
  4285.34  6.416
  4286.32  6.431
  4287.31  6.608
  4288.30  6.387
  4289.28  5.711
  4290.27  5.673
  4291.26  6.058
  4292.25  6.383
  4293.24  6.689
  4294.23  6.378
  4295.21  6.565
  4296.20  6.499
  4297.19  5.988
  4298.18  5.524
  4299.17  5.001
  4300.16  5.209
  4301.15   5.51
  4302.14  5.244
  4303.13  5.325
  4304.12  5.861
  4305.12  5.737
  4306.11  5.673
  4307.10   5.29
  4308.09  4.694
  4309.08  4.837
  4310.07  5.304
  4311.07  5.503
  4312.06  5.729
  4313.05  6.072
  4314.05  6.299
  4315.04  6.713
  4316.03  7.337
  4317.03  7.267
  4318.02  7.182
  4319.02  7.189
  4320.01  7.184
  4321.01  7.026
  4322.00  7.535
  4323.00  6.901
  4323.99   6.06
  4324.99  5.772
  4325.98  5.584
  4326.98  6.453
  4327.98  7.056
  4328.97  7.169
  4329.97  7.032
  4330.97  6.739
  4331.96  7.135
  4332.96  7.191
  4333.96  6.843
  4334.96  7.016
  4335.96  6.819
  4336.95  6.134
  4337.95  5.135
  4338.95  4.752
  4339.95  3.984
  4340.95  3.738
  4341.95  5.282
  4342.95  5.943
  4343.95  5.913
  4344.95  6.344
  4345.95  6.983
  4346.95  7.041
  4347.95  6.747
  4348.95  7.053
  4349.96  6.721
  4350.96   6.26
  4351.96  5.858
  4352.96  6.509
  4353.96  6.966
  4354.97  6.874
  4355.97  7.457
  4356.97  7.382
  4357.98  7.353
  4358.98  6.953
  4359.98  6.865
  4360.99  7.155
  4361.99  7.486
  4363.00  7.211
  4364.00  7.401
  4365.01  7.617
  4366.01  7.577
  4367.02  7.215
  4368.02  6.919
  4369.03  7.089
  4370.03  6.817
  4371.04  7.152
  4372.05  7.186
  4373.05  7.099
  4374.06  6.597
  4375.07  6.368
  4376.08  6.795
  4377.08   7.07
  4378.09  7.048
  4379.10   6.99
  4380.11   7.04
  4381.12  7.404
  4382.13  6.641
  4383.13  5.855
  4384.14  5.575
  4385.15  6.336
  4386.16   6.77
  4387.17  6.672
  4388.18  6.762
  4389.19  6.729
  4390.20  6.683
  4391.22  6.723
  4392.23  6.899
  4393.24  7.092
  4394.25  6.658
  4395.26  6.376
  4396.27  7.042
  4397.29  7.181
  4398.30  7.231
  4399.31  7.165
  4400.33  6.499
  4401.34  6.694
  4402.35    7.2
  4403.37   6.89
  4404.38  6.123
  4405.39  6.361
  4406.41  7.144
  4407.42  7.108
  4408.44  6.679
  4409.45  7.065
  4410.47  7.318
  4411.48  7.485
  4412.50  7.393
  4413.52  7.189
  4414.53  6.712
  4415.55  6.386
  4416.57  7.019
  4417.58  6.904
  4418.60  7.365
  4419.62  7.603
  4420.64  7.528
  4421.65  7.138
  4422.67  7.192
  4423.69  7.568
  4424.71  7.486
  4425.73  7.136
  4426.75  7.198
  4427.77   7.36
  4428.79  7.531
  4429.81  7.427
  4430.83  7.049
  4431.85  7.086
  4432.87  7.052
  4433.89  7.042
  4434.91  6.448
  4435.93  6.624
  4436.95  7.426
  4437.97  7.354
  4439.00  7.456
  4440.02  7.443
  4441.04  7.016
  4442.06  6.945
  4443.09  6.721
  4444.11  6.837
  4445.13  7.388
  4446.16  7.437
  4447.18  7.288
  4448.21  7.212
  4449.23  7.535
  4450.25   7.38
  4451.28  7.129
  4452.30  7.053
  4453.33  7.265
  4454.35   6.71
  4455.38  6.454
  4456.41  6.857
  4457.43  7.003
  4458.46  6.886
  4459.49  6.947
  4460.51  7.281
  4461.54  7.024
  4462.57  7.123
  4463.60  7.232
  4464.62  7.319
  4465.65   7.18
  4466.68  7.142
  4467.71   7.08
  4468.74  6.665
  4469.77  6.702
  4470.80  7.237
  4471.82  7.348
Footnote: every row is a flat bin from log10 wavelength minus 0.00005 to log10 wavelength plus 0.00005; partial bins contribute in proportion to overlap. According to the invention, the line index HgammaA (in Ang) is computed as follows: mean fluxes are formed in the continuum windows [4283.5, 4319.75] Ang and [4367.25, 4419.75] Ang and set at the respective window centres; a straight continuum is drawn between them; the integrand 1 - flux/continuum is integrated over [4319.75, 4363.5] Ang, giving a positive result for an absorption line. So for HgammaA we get -0.9 Ang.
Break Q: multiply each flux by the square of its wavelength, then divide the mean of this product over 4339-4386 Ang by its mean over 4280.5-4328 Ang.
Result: 1.11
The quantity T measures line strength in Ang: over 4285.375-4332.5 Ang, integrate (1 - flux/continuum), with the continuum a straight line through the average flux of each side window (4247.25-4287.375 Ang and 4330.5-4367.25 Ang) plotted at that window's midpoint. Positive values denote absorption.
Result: 3.22 Ang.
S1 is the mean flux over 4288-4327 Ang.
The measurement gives 6.08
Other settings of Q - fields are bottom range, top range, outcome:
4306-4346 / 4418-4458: 1.21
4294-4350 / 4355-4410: 1.15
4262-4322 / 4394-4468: 1.19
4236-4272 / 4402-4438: 1.12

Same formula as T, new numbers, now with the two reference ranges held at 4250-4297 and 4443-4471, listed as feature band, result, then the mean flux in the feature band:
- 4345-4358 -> 0.0 Ang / 6.82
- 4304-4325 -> 1.6 Ang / 6.25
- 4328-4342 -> 1.4 Ang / 6.13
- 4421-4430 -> -0.4 Ang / 7.34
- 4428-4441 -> -0.2 Ang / 7.16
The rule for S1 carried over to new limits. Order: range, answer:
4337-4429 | 6.8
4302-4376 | 6.49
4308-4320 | 6.27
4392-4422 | 6.98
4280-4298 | 6.41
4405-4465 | 7.12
